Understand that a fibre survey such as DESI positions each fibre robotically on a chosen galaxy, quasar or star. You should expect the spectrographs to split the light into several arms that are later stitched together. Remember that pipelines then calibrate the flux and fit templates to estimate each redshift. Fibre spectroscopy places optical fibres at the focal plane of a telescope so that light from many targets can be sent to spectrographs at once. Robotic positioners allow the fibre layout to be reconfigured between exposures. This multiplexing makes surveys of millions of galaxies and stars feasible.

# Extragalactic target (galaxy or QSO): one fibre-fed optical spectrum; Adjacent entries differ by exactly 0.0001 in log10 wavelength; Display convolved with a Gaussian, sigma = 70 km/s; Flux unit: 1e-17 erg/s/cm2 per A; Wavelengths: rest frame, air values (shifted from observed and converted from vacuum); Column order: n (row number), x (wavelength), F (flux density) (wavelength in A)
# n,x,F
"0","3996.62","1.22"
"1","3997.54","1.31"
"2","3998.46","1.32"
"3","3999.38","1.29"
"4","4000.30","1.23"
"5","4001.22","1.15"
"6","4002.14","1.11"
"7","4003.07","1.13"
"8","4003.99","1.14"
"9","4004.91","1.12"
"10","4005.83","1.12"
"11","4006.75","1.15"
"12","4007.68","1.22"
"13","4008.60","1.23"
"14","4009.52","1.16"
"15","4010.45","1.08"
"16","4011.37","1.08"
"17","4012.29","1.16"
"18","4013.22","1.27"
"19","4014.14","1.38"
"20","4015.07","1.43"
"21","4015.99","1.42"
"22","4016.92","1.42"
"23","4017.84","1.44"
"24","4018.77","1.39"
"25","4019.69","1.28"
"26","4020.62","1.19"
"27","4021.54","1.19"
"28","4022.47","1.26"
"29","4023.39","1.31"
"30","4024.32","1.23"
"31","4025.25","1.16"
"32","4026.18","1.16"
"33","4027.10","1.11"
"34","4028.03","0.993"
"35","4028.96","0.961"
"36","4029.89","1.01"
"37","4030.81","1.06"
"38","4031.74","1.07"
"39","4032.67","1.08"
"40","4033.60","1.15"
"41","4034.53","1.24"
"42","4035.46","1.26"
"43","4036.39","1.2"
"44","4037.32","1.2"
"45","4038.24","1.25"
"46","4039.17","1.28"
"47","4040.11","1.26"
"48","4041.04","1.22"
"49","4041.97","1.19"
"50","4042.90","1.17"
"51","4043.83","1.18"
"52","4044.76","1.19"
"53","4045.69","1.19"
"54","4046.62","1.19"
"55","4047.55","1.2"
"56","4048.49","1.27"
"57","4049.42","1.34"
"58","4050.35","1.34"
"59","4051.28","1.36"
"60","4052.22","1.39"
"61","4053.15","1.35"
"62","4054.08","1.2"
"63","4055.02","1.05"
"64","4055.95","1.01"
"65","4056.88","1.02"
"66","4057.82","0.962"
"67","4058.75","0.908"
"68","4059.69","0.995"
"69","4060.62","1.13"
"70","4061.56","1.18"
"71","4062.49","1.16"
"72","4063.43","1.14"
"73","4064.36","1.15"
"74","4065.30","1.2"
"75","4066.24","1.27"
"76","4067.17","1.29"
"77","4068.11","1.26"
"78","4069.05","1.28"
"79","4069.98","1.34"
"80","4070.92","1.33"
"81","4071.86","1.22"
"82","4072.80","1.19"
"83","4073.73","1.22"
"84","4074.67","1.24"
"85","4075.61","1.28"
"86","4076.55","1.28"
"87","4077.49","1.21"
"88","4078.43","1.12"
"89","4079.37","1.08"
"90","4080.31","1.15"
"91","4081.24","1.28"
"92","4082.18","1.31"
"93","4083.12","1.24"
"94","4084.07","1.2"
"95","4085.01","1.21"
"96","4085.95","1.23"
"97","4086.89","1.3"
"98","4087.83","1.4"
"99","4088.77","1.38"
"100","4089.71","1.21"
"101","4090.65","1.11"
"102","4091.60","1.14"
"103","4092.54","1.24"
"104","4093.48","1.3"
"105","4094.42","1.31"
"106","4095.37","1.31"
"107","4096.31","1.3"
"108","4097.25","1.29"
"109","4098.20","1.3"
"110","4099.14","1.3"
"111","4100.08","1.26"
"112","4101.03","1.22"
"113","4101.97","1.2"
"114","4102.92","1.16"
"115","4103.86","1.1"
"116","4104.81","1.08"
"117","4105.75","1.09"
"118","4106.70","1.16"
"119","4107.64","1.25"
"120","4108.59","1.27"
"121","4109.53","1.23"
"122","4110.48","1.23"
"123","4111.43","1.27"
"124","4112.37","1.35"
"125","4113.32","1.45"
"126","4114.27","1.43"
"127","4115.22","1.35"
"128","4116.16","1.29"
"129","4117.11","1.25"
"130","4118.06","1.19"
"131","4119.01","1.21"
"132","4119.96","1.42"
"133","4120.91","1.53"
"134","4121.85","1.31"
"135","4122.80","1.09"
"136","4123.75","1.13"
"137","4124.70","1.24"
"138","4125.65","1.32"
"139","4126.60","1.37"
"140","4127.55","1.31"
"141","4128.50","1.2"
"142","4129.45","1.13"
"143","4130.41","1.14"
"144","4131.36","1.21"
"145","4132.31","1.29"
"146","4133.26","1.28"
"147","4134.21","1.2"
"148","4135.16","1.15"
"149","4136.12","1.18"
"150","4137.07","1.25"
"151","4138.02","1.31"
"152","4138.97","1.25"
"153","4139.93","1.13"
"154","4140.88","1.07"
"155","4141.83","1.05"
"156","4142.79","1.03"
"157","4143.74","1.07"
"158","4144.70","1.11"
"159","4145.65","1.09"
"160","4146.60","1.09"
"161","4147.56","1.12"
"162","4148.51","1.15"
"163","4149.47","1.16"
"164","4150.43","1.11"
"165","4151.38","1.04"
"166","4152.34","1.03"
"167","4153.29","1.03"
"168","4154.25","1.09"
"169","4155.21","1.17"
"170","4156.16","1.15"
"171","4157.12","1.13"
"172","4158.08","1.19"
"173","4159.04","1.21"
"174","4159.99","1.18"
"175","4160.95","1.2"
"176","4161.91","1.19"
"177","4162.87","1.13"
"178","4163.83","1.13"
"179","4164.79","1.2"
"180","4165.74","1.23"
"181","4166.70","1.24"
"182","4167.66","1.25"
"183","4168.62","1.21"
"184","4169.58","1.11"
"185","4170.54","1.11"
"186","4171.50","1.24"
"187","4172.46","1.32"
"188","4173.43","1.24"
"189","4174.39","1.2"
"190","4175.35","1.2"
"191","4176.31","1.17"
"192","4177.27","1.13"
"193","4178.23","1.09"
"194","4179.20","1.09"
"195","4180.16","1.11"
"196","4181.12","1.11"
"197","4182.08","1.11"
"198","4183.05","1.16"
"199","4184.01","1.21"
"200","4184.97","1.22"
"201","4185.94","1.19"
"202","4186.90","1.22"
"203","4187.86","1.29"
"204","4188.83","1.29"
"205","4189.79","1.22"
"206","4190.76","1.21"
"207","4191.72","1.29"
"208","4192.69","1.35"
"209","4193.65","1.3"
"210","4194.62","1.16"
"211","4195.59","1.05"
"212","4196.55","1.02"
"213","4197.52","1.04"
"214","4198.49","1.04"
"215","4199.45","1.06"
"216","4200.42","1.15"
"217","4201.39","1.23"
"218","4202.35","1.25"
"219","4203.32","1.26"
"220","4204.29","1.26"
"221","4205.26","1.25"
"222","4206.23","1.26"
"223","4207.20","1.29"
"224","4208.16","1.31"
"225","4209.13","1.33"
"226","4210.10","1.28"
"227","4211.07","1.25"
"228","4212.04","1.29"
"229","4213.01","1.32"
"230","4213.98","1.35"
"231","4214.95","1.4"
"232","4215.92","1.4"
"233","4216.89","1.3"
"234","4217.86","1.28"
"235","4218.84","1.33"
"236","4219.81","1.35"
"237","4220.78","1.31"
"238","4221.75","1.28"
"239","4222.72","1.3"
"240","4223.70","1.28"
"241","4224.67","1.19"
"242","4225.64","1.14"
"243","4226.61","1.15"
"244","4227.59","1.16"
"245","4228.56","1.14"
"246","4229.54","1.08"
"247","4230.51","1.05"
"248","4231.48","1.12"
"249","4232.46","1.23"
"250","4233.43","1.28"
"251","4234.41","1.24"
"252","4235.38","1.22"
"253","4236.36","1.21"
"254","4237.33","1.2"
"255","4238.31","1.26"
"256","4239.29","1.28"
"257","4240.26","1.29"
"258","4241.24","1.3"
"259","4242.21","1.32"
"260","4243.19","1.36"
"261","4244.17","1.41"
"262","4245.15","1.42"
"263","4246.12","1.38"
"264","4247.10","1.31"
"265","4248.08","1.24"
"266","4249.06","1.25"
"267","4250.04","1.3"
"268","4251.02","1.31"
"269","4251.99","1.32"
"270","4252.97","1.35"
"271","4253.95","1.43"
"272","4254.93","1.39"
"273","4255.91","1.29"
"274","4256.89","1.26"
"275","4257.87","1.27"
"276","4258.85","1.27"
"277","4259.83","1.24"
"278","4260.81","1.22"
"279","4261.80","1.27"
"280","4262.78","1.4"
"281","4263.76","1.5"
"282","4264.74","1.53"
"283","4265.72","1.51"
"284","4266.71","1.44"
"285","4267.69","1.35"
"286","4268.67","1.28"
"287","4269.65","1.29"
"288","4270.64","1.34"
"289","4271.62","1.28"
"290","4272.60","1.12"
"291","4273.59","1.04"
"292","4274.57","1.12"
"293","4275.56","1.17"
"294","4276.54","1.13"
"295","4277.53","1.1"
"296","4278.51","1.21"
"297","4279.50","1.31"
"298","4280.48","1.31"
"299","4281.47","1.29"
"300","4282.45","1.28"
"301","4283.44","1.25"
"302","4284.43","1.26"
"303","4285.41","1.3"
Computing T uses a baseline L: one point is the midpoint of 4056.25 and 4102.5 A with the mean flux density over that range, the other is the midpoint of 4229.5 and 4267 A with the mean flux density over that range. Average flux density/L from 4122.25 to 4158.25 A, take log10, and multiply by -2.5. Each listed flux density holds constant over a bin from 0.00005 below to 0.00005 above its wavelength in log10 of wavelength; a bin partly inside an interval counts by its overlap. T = 0.08 mag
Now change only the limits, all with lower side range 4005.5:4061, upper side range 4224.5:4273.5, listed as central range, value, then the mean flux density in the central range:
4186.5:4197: 0.04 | 1.22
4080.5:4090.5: -0.05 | 1.27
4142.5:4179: 0.09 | 1.15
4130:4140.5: 0.02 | 1.22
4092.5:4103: -0.04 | 1.27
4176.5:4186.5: 0.10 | 1.14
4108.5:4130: -0.05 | 1.29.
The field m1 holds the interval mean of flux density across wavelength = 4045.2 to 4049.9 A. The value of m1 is 1.24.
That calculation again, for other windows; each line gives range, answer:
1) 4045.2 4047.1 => 1.19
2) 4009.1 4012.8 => 1.12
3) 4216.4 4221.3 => 1.31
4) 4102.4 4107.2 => 1.12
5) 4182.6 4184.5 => 1.19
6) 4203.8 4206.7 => 1.25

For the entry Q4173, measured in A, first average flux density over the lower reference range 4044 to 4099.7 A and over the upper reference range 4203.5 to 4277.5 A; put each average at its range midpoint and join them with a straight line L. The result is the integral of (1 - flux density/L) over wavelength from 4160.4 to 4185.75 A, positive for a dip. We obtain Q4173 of 1.6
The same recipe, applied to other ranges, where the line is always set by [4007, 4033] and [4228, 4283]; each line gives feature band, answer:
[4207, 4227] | -0.4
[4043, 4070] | 0.6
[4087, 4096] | -0.3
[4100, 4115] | 0.0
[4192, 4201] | 0.9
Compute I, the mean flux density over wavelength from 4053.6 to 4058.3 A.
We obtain 1.05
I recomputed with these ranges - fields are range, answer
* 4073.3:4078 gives 1.24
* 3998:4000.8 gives 1.28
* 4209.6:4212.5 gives 1.27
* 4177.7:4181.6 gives 1.1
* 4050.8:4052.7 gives 1.37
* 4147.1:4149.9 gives 1.14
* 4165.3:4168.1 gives 1.24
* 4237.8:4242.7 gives 1.29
